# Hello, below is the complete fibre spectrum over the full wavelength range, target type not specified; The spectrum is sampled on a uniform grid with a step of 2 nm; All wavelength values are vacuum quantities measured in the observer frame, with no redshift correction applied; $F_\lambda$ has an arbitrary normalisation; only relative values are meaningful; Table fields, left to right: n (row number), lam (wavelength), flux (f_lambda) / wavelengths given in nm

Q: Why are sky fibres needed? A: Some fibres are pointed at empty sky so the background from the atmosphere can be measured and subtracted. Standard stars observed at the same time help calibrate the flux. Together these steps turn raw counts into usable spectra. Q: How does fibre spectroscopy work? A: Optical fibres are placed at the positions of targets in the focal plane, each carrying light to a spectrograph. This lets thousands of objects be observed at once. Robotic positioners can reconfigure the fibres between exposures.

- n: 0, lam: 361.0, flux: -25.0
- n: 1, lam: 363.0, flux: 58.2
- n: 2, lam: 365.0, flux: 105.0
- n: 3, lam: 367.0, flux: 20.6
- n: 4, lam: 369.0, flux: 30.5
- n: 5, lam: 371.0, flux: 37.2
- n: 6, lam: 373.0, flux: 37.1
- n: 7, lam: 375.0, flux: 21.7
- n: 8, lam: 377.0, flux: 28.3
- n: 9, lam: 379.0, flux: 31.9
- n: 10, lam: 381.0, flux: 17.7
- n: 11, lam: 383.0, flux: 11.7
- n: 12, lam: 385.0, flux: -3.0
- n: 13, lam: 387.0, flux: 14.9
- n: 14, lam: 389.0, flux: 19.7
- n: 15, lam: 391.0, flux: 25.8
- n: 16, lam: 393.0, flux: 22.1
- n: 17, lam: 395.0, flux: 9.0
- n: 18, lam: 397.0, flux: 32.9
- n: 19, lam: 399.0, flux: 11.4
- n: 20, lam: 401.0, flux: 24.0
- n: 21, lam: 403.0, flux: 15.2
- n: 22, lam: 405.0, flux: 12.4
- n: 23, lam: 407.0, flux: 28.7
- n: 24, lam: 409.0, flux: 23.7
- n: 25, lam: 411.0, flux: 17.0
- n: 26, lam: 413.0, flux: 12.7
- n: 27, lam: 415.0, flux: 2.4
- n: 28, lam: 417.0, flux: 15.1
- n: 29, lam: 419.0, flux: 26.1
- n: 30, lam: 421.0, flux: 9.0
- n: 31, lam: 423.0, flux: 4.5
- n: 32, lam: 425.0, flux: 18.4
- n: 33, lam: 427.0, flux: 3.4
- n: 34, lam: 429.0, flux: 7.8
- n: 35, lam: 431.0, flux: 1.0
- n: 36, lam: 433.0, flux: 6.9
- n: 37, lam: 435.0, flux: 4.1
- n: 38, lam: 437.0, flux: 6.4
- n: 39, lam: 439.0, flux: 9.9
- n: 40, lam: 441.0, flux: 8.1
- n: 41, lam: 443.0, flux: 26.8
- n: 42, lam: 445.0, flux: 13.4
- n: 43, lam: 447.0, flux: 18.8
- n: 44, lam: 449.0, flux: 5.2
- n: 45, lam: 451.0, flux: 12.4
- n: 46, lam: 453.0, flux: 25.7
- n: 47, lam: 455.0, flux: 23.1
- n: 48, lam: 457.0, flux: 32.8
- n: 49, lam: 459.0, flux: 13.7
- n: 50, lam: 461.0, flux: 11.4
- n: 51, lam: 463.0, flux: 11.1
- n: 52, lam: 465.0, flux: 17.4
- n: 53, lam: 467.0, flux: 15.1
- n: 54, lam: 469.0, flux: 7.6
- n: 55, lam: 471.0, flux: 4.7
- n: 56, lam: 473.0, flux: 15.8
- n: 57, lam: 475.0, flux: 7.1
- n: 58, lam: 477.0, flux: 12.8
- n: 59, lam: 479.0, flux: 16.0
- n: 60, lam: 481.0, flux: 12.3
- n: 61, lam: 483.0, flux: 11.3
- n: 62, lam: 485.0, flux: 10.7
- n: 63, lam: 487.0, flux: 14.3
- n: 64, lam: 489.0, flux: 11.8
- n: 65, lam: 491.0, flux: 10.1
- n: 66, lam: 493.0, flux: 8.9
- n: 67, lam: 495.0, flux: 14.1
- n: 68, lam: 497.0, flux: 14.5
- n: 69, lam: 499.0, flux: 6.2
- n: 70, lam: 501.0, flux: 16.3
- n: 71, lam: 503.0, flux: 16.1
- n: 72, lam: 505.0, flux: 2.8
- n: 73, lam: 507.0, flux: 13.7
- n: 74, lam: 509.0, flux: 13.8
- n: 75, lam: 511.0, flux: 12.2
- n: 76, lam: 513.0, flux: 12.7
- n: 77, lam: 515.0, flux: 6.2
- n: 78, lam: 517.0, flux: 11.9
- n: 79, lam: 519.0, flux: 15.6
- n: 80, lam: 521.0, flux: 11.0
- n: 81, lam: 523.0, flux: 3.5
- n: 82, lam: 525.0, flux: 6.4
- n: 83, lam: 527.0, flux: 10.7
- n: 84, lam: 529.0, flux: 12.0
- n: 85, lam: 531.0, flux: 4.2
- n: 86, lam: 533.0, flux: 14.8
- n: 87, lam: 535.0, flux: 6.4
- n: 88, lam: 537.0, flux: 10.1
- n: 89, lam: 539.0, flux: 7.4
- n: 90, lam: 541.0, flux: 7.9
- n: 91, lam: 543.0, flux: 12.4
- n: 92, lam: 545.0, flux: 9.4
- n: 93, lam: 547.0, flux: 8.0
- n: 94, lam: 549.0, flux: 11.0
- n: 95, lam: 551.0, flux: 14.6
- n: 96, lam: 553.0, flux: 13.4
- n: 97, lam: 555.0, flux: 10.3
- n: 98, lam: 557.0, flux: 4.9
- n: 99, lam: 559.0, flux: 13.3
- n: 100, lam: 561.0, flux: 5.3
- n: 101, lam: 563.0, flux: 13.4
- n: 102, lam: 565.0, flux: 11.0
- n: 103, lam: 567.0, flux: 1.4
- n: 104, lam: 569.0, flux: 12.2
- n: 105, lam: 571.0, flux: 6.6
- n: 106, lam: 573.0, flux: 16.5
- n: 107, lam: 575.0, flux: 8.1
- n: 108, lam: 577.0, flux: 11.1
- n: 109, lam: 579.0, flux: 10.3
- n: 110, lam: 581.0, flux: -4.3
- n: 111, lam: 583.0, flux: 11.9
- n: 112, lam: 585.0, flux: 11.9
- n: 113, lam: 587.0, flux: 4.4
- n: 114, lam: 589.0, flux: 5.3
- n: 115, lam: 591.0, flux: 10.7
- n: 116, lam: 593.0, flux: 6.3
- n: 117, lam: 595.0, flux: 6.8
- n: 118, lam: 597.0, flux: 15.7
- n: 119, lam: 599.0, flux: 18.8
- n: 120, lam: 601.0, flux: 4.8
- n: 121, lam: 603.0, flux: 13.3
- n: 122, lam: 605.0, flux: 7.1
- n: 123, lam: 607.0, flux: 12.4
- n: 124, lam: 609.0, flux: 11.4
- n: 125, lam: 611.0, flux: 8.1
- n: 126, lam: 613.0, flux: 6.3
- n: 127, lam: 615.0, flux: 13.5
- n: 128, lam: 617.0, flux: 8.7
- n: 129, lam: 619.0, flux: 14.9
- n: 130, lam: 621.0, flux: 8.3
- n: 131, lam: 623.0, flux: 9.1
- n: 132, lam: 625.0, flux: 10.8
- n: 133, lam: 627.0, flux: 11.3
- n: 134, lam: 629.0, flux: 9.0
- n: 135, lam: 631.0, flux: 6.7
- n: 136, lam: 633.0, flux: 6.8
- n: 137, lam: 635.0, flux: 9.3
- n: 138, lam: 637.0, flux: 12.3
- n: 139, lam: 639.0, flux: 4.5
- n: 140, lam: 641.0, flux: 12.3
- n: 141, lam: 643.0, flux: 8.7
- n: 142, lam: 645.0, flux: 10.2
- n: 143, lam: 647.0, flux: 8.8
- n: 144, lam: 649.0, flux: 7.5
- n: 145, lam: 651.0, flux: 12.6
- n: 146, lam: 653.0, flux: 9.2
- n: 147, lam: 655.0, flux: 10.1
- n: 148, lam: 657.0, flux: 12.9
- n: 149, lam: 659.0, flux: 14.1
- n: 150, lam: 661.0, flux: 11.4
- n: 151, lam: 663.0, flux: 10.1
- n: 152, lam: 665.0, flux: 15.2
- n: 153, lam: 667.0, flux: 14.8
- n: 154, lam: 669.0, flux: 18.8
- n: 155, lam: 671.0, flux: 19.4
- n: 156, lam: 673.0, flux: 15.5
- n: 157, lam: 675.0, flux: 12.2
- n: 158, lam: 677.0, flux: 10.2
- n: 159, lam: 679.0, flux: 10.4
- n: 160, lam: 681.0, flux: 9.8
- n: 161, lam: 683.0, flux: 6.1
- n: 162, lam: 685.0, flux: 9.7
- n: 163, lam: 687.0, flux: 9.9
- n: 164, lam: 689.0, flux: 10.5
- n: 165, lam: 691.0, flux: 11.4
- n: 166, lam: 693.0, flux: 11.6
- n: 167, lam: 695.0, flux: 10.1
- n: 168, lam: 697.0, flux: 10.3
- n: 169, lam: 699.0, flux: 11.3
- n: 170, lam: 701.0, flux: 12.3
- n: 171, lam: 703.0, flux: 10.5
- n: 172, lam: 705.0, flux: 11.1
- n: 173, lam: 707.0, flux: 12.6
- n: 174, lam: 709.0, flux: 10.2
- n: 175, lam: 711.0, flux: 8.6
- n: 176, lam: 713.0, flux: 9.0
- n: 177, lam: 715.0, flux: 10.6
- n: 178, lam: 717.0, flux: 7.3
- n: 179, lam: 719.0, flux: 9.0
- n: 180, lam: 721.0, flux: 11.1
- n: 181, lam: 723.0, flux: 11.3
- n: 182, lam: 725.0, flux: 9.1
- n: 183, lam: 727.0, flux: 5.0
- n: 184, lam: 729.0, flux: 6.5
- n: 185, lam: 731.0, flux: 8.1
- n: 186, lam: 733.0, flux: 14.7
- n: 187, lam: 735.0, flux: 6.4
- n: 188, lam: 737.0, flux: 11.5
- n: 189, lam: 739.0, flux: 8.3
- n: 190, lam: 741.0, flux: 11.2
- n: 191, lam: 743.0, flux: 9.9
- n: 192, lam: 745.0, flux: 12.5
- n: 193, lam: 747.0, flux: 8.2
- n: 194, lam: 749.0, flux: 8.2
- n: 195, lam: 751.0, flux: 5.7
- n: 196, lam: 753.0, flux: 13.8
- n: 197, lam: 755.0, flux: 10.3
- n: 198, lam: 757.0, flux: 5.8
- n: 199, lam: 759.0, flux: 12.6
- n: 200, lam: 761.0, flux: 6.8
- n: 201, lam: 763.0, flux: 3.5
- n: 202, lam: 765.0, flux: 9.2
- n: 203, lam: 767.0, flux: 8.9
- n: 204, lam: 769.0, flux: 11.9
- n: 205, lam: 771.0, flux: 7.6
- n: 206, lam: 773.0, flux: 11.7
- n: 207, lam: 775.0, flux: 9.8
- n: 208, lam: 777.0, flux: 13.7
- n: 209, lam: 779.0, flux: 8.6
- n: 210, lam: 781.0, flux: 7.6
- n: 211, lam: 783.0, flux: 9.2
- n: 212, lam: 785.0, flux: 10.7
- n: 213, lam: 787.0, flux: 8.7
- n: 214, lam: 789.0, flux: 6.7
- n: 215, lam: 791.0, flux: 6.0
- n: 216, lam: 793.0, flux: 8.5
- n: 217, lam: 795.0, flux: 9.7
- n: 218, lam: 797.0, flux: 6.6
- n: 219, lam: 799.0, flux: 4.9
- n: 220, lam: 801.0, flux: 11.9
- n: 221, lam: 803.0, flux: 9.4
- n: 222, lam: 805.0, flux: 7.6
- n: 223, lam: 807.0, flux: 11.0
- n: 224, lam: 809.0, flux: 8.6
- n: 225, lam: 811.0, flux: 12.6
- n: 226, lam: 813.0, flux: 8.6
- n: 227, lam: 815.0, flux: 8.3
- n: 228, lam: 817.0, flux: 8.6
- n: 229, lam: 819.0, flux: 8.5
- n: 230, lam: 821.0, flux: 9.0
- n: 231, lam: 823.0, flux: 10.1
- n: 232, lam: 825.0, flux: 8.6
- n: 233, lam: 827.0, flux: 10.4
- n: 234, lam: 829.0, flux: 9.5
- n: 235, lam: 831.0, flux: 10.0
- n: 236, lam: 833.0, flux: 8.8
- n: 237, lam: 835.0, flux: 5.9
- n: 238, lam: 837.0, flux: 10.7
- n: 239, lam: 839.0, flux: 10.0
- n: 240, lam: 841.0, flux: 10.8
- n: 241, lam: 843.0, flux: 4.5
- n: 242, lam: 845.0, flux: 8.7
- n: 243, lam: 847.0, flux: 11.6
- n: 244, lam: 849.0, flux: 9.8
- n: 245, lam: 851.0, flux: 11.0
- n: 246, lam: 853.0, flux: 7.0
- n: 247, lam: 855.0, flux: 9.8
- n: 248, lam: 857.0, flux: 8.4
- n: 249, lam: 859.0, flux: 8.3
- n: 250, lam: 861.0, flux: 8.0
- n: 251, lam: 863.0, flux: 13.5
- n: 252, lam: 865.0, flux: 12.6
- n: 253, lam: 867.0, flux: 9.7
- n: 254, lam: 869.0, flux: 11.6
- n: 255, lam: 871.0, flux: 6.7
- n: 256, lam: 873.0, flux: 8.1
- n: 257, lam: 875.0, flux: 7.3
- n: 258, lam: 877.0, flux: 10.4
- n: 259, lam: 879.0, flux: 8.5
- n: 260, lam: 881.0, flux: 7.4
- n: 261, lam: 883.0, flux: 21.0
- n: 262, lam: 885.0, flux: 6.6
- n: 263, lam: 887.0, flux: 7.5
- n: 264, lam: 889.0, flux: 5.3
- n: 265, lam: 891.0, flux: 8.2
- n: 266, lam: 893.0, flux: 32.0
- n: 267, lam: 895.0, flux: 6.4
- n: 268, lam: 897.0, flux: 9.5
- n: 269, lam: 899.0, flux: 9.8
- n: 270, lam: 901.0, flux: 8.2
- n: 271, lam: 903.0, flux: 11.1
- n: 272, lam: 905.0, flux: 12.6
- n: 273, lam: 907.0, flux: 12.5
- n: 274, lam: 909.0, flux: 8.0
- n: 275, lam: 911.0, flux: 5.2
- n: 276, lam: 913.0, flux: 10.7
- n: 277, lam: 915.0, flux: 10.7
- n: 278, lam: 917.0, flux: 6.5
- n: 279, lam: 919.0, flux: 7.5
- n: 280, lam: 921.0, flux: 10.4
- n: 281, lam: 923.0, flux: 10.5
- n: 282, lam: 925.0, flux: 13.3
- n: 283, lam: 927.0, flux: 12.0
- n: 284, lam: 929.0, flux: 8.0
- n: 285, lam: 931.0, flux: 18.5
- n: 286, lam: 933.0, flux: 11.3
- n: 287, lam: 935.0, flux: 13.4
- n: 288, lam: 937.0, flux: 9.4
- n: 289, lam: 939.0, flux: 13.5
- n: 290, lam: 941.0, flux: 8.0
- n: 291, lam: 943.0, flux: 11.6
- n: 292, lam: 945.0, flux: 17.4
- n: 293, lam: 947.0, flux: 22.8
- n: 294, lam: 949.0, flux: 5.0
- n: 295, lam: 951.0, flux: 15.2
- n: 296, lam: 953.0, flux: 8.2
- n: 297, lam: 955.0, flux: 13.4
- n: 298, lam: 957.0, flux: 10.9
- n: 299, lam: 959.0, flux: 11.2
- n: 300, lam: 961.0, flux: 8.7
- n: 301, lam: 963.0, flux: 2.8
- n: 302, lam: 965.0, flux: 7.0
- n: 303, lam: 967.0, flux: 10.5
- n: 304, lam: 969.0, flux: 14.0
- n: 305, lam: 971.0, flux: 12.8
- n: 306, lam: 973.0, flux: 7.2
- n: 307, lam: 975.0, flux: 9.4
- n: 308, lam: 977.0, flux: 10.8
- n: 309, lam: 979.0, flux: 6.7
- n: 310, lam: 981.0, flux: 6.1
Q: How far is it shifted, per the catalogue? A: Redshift 1.395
